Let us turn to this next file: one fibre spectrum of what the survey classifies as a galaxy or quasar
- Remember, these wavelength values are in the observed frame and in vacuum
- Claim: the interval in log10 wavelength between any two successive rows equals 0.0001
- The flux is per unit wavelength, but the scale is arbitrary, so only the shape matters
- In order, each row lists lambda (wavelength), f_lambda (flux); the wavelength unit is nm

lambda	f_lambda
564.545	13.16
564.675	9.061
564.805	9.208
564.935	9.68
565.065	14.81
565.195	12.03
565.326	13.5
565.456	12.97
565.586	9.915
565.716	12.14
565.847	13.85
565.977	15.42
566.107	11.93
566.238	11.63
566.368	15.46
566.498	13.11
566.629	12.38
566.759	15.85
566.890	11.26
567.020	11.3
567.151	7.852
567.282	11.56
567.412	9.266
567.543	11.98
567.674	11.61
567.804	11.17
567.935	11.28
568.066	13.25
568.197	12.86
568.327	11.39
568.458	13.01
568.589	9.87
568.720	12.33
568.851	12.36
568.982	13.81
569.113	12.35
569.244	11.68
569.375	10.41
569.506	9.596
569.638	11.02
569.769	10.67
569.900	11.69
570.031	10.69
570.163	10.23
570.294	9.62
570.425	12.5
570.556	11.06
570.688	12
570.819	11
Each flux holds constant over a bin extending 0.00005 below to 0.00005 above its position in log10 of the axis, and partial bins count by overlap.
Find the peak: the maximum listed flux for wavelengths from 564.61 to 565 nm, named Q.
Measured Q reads 9.68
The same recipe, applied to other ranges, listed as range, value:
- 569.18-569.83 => 11.68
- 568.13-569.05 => 13.81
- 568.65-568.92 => 12.36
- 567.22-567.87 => 11.98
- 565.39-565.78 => 12.97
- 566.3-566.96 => 15.85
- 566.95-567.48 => 11.56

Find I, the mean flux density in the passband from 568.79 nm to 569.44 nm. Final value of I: 12.1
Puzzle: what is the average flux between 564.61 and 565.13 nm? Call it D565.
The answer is 10.7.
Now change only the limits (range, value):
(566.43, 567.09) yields 12.8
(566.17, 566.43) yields 13.5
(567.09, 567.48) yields 9.59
